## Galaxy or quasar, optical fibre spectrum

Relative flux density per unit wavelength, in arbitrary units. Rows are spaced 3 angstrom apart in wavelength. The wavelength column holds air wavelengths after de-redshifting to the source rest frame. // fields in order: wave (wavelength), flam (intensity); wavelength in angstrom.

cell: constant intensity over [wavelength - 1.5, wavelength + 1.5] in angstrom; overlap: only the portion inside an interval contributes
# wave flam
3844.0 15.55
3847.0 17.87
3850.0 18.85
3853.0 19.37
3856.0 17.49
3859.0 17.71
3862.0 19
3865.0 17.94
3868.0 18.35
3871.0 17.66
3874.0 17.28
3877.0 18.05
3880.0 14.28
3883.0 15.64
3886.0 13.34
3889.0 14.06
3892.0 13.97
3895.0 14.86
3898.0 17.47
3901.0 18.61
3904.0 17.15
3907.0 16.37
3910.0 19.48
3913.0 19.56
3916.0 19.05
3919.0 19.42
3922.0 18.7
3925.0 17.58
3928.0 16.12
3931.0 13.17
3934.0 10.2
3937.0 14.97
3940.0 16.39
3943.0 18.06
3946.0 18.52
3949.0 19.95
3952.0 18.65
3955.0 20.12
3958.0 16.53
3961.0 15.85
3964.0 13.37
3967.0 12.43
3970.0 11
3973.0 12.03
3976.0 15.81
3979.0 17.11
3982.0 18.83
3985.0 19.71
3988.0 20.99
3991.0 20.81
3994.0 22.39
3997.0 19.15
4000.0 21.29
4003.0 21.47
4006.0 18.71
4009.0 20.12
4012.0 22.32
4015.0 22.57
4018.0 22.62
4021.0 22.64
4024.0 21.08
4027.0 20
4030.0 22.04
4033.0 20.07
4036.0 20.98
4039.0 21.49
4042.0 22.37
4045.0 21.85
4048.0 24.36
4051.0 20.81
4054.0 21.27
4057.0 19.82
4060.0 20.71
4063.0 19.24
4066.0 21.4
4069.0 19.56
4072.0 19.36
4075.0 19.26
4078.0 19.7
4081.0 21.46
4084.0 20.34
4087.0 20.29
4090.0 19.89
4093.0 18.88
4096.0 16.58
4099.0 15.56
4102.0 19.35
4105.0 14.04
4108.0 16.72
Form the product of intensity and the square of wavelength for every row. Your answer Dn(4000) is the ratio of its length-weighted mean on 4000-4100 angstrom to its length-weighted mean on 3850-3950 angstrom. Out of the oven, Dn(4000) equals 1.31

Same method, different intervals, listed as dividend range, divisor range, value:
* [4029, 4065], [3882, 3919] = 1.36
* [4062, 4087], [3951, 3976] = 1.42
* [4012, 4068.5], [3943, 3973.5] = 1.39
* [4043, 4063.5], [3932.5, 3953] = 1.35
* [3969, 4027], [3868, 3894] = 1.33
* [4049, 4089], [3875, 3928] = 1.31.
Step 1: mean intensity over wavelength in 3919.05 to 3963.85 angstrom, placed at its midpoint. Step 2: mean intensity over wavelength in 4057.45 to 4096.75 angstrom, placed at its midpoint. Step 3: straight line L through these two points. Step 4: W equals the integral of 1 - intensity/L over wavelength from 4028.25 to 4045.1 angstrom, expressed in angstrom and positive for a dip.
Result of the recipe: -2.2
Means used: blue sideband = 16.8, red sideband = 19.8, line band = 21.4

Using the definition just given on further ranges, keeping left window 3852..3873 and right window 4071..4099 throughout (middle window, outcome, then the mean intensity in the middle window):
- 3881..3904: 3.5 angstrom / 15.5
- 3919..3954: 3.4 angstrom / 16.7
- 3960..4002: 3.4 angstrom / 17.3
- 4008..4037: -3.8 angstrom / 21.5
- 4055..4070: -0.8 angstrom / 20.2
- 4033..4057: -3.2 angstrom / 21.6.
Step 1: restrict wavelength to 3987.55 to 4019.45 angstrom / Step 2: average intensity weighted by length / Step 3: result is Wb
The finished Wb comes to 21.1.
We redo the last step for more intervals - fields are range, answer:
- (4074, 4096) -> 19.8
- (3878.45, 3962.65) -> 16.7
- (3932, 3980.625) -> 15.7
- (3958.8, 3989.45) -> 15.7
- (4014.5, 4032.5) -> 21.7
